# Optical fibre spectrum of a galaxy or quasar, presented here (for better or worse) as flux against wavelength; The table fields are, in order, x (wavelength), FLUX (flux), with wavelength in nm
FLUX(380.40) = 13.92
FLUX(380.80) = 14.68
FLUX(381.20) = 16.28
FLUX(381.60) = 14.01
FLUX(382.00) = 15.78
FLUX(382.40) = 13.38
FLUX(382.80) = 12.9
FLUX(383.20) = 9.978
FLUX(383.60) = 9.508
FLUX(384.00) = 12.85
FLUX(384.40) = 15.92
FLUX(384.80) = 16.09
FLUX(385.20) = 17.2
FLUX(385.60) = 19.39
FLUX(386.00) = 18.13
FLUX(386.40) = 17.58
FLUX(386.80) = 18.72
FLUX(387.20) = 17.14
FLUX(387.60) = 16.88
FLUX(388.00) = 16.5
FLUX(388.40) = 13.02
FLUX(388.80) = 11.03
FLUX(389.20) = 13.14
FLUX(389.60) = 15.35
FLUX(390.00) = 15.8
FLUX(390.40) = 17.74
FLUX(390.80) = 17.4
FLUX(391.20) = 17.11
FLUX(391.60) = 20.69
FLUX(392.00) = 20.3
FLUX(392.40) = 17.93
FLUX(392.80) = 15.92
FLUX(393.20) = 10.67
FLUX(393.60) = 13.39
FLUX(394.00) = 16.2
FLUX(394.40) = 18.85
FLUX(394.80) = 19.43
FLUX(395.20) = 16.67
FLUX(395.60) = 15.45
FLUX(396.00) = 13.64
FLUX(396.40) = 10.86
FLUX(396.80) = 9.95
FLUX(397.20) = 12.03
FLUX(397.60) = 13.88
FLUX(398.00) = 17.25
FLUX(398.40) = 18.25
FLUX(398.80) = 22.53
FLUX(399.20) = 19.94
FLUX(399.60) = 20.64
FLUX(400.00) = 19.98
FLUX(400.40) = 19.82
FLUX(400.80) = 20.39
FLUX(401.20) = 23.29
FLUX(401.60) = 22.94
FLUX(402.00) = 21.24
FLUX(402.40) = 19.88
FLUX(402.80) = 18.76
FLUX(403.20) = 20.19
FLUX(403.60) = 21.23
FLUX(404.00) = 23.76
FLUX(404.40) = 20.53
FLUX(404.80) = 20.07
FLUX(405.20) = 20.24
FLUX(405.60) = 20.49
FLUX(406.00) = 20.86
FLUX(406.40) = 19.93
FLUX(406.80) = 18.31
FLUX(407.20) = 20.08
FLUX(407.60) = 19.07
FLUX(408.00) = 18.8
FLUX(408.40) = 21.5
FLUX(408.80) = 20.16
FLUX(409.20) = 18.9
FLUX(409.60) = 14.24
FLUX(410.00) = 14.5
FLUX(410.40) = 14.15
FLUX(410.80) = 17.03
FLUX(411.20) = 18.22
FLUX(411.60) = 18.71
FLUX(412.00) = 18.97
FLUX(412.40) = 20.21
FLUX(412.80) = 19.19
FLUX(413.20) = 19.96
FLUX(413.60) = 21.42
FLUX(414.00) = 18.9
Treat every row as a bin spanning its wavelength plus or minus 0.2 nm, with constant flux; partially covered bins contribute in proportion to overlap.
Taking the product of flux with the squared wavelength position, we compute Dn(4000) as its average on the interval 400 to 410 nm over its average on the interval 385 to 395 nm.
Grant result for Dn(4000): 1.30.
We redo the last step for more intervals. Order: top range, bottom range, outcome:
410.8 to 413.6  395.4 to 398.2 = 1.56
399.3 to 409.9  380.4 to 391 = 1.45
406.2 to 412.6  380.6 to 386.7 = 1.39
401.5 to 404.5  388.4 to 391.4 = 1.48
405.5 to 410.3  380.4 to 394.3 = 1.34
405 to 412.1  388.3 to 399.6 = 1.25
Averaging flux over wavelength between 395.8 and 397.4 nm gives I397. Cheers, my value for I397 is 11.6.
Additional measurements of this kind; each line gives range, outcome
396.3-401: 17.3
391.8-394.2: 15.7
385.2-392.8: 16.9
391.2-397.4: 15.5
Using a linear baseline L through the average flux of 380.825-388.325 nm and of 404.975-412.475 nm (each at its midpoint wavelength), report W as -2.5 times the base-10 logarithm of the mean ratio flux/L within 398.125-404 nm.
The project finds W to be -0.176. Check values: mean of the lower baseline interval 15.4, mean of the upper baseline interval 18.6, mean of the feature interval 20.7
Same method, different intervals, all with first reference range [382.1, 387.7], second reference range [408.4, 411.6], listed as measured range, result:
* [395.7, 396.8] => 0.31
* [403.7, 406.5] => -0.24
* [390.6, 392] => -0.18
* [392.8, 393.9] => 0.21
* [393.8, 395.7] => -0.09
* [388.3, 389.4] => 0.26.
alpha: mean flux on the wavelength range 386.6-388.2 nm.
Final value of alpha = 17.3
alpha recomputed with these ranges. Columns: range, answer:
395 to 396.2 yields 15.3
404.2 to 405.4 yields 20.3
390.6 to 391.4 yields 17.3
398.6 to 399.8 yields 21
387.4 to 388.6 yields 15.5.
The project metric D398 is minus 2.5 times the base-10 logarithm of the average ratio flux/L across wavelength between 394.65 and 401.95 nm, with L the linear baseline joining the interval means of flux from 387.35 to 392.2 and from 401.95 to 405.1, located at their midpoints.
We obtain 0.08 mag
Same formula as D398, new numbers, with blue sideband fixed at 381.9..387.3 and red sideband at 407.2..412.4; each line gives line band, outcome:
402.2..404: -0.180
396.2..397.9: 0.355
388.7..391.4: 0.025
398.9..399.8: -0.212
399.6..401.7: -0.235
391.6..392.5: -0.214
